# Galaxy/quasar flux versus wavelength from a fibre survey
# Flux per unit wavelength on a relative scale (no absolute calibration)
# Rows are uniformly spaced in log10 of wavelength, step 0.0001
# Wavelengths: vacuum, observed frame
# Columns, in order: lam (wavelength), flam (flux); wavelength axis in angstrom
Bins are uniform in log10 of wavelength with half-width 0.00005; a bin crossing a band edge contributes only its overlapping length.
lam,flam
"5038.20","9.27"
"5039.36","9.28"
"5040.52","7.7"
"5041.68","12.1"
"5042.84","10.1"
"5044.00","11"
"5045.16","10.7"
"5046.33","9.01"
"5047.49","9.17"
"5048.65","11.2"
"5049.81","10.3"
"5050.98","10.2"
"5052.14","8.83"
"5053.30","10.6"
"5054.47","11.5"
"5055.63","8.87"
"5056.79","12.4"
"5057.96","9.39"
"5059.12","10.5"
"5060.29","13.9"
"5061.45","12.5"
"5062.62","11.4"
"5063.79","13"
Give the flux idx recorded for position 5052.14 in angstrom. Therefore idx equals 8.83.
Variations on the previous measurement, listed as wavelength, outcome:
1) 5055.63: 8.87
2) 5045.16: 10.7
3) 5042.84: 10.1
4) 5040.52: 7.7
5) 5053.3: 10.6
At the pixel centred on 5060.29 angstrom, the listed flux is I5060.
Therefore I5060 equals 13.9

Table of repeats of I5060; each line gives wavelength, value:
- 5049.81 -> 10.3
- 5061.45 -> 12.5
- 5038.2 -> 9.27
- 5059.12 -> 10.5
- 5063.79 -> 13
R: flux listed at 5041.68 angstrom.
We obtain 12.1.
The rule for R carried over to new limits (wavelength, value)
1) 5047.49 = 9.17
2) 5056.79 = 12.4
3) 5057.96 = 9.39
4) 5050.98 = 10.2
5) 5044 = 11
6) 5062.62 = 11.4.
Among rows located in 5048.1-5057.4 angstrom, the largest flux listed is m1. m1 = 12.4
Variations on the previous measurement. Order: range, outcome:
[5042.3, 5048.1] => 11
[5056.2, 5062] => 13.9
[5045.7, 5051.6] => 11.2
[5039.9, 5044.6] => 12.1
